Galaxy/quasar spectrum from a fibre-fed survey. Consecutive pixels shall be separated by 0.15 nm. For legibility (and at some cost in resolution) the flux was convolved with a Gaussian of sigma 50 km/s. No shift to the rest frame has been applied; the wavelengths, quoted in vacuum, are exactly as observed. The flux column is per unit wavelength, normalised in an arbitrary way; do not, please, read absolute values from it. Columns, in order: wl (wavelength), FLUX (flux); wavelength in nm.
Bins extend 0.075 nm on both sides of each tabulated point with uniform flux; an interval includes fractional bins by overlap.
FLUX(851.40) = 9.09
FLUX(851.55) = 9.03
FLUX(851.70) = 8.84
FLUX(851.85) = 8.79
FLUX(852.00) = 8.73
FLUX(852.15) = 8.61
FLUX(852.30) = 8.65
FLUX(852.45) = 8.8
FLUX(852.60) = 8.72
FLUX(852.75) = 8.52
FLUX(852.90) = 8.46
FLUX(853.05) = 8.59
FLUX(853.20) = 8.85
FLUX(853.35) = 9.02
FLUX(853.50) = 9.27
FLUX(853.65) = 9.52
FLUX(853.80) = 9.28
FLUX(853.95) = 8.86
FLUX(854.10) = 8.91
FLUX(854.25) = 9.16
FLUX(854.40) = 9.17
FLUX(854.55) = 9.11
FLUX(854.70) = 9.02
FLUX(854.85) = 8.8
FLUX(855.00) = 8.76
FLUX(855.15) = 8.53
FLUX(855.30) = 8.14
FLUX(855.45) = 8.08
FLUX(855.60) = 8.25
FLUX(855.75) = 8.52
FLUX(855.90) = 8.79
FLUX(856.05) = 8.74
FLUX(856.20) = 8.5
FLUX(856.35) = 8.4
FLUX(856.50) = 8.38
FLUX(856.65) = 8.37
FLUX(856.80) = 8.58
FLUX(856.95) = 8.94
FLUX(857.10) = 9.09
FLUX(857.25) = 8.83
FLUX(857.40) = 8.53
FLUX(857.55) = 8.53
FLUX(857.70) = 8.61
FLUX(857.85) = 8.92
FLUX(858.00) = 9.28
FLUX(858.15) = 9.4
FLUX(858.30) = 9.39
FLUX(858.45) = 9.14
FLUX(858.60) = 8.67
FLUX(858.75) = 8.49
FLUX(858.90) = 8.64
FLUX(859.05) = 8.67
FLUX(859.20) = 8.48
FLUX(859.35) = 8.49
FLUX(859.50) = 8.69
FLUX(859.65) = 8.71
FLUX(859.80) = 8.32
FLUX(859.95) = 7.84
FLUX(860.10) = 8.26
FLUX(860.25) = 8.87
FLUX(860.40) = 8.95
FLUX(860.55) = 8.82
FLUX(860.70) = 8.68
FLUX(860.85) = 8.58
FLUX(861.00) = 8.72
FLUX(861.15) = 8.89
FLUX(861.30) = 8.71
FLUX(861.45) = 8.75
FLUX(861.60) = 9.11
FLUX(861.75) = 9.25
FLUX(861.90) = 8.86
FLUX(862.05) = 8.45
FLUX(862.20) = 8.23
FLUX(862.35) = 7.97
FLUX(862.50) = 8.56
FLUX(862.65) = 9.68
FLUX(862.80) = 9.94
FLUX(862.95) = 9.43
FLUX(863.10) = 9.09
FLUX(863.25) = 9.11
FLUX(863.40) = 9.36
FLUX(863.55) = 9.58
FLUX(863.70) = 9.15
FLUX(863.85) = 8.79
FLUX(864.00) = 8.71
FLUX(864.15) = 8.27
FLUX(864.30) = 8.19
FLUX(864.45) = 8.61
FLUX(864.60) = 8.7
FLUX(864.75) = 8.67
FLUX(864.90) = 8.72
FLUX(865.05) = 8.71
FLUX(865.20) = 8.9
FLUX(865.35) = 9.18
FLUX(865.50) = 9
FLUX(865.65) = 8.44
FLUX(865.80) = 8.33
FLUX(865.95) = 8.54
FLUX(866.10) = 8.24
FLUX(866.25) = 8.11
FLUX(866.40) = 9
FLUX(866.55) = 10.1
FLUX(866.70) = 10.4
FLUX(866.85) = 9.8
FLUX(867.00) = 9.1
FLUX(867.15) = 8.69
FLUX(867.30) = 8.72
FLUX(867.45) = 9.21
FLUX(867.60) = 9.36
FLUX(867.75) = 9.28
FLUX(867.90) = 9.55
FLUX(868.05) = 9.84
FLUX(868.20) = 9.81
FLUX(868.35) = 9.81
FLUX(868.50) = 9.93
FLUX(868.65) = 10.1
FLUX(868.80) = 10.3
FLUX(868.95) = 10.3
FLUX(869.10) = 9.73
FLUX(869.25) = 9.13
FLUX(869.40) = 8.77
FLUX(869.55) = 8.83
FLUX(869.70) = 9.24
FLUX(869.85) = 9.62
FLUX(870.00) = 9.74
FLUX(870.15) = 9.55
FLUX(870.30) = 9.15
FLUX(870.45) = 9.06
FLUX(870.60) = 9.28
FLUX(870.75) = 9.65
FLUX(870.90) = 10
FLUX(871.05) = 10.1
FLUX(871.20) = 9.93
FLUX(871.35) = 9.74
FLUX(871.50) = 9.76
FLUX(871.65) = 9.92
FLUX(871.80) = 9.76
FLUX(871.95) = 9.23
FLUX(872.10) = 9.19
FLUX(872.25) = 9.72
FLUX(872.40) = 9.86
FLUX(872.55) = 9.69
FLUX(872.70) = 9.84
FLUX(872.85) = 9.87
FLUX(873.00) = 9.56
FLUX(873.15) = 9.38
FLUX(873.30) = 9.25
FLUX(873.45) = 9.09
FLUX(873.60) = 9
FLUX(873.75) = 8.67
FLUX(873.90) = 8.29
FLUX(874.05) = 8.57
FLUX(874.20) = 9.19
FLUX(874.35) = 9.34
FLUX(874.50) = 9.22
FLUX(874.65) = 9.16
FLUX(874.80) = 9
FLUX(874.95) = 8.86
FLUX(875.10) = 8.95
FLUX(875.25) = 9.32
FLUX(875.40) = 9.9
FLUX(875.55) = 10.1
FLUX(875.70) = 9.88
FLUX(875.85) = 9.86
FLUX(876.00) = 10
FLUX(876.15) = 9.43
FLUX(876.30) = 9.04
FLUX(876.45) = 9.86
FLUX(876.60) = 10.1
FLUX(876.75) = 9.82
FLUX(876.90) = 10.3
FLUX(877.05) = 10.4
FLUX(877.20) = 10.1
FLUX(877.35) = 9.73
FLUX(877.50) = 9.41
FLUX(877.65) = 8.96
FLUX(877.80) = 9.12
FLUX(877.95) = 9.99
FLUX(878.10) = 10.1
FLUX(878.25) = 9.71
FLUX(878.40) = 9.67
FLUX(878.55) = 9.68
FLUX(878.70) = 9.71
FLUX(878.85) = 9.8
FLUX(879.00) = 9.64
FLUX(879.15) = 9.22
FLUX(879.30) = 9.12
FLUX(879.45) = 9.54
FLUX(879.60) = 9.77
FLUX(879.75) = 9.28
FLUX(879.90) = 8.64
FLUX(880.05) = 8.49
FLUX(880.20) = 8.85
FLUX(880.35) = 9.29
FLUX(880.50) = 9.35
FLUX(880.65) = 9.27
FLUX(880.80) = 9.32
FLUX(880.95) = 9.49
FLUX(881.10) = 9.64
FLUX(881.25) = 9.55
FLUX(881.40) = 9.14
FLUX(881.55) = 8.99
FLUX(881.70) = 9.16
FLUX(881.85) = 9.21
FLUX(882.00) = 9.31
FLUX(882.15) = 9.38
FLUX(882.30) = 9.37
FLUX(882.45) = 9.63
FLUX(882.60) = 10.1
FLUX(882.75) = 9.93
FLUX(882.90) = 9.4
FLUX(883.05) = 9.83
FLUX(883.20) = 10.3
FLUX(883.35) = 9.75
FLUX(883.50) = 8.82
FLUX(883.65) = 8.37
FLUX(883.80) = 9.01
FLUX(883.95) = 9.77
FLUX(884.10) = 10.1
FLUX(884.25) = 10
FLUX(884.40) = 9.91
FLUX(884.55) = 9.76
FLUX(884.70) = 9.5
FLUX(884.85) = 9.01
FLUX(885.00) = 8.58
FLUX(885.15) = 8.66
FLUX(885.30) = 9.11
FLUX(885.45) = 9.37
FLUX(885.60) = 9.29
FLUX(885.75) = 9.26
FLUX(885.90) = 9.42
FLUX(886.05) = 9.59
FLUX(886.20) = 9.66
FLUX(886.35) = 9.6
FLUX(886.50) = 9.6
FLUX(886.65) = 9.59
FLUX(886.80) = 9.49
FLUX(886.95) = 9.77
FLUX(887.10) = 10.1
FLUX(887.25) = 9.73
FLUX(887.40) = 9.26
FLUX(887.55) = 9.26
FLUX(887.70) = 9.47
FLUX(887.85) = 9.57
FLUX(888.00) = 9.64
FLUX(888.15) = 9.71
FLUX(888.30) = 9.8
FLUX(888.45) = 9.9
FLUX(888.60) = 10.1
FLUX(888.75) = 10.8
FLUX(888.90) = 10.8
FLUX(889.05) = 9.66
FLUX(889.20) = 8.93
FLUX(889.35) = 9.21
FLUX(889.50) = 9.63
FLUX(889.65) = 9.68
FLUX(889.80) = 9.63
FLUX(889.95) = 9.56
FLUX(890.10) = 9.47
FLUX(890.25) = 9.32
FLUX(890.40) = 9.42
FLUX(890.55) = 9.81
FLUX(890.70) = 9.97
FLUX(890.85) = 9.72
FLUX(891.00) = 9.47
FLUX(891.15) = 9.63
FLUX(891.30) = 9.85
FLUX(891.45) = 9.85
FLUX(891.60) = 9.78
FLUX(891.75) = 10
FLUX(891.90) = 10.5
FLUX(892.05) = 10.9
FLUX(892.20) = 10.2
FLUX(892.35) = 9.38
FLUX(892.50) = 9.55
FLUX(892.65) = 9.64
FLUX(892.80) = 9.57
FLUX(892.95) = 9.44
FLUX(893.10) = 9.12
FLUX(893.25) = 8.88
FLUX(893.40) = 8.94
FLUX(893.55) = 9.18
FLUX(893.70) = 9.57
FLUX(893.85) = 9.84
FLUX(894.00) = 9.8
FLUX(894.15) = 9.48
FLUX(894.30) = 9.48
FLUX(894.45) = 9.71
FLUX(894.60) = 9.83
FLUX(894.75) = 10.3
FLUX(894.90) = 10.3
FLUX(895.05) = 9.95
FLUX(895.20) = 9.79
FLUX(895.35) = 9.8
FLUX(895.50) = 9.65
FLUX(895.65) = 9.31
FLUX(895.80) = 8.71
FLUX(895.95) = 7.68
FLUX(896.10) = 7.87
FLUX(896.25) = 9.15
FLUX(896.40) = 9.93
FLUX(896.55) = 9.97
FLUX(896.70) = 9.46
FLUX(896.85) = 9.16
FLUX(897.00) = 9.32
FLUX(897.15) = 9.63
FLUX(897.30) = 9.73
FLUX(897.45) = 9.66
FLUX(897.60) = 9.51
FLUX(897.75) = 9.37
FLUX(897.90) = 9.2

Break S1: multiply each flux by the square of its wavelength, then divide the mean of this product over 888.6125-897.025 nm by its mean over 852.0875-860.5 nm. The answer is 1.20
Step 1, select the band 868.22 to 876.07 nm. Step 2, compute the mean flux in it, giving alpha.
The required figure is 9.49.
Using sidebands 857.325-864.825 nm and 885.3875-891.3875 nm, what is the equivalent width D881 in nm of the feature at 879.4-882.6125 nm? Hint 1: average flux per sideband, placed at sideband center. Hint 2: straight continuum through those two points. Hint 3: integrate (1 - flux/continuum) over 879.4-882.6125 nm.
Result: 0.043 nm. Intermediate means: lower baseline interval 8.79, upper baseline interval 9.64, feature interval 9.29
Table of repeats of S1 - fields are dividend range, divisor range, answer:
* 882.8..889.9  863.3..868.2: 1.11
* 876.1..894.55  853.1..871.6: 1.12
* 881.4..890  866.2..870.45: 1.05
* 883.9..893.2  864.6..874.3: 1.08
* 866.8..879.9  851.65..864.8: 1.12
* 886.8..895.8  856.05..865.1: 1.19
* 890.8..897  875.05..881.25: 1.04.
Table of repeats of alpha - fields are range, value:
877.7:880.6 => 9.41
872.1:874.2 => 9.28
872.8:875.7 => 9.21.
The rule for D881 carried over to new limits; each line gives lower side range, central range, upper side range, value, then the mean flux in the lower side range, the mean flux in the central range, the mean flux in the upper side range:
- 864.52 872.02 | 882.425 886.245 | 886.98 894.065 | 0.051 nm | 9.34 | 9.46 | 9.69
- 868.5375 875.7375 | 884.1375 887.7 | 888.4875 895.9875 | 0.050 nm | 9.45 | 9.46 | 9.67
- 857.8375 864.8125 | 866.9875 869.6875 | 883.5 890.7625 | -0.138 nm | 8.81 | 9.47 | 9.55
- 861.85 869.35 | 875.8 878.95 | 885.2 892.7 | -0.116 nm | 9.11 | 9.75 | 9.69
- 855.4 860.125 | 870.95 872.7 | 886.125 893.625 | -0.121 nm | 8.65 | 9.73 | 9.67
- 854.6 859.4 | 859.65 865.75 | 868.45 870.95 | 0.184 nm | 8.69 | 8.8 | 9.54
